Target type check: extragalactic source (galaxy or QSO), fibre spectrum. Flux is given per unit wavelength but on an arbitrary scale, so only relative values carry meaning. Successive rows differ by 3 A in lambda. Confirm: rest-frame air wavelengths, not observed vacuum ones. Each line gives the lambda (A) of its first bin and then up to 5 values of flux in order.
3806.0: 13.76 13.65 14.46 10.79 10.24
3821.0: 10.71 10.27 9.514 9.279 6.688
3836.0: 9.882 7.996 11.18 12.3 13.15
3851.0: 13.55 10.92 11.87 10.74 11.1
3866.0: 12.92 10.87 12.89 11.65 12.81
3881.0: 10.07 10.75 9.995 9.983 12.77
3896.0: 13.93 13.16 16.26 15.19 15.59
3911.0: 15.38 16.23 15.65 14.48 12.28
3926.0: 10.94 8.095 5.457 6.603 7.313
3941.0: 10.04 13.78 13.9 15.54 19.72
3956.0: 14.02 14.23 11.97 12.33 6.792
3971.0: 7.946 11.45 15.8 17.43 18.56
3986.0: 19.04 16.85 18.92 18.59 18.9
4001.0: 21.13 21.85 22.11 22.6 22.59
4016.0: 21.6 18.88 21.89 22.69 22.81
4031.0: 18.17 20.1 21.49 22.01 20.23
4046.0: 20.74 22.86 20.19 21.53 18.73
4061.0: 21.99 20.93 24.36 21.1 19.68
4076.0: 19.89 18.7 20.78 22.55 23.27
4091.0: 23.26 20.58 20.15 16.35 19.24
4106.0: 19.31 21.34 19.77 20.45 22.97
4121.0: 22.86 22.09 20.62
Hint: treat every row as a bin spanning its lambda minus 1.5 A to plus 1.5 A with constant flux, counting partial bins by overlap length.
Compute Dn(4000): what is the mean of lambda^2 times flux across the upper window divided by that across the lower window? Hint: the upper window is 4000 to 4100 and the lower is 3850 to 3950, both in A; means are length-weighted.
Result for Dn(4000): 1.89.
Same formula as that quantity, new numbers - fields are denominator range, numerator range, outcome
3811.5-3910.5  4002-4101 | 2.00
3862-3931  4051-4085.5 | 1.79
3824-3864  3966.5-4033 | 1.89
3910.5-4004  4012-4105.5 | 1.57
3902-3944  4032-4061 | 1.85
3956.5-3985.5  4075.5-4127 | 1.68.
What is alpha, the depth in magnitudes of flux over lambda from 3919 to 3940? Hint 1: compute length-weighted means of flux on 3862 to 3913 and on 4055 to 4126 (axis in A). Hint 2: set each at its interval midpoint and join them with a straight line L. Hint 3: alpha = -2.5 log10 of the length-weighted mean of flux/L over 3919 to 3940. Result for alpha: 0.481 mag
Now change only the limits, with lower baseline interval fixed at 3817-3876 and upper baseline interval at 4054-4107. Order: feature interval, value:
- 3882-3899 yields 0.103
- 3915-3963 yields 0.211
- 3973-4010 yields -0.100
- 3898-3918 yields -0.146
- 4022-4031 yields -0.185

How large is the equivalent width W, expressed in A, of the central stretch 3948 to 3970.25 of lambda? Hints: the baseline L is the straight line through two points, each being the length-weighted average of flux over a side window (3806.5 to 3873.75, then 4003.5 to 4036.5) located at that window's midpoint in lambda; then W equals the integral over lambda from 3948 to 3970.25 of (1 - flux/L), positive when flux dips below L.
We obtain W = 5.6 A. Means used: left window 11.2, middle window 13.3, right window 21.4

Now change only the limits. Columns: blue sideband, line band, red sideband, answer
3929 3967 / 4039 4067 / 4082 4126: -4.95 A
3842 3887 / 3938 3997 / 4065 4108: 5.62 A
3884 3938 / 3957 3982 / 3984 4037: 6.92 A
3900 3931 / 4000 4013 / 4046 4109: -3.13 A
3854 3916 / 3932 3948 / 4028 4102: 5.76 A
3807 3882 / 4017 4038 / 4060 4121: -2.82 A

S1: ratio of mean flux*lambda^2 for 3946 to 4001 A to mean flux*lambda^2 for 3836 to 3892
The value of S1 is 1.43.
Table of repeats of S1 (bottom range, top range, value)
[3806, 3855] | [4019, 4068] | 2.15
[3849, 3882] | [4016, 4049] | 1.94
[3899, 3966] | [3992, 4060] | 1.69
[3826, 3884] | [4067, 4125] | 2.13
